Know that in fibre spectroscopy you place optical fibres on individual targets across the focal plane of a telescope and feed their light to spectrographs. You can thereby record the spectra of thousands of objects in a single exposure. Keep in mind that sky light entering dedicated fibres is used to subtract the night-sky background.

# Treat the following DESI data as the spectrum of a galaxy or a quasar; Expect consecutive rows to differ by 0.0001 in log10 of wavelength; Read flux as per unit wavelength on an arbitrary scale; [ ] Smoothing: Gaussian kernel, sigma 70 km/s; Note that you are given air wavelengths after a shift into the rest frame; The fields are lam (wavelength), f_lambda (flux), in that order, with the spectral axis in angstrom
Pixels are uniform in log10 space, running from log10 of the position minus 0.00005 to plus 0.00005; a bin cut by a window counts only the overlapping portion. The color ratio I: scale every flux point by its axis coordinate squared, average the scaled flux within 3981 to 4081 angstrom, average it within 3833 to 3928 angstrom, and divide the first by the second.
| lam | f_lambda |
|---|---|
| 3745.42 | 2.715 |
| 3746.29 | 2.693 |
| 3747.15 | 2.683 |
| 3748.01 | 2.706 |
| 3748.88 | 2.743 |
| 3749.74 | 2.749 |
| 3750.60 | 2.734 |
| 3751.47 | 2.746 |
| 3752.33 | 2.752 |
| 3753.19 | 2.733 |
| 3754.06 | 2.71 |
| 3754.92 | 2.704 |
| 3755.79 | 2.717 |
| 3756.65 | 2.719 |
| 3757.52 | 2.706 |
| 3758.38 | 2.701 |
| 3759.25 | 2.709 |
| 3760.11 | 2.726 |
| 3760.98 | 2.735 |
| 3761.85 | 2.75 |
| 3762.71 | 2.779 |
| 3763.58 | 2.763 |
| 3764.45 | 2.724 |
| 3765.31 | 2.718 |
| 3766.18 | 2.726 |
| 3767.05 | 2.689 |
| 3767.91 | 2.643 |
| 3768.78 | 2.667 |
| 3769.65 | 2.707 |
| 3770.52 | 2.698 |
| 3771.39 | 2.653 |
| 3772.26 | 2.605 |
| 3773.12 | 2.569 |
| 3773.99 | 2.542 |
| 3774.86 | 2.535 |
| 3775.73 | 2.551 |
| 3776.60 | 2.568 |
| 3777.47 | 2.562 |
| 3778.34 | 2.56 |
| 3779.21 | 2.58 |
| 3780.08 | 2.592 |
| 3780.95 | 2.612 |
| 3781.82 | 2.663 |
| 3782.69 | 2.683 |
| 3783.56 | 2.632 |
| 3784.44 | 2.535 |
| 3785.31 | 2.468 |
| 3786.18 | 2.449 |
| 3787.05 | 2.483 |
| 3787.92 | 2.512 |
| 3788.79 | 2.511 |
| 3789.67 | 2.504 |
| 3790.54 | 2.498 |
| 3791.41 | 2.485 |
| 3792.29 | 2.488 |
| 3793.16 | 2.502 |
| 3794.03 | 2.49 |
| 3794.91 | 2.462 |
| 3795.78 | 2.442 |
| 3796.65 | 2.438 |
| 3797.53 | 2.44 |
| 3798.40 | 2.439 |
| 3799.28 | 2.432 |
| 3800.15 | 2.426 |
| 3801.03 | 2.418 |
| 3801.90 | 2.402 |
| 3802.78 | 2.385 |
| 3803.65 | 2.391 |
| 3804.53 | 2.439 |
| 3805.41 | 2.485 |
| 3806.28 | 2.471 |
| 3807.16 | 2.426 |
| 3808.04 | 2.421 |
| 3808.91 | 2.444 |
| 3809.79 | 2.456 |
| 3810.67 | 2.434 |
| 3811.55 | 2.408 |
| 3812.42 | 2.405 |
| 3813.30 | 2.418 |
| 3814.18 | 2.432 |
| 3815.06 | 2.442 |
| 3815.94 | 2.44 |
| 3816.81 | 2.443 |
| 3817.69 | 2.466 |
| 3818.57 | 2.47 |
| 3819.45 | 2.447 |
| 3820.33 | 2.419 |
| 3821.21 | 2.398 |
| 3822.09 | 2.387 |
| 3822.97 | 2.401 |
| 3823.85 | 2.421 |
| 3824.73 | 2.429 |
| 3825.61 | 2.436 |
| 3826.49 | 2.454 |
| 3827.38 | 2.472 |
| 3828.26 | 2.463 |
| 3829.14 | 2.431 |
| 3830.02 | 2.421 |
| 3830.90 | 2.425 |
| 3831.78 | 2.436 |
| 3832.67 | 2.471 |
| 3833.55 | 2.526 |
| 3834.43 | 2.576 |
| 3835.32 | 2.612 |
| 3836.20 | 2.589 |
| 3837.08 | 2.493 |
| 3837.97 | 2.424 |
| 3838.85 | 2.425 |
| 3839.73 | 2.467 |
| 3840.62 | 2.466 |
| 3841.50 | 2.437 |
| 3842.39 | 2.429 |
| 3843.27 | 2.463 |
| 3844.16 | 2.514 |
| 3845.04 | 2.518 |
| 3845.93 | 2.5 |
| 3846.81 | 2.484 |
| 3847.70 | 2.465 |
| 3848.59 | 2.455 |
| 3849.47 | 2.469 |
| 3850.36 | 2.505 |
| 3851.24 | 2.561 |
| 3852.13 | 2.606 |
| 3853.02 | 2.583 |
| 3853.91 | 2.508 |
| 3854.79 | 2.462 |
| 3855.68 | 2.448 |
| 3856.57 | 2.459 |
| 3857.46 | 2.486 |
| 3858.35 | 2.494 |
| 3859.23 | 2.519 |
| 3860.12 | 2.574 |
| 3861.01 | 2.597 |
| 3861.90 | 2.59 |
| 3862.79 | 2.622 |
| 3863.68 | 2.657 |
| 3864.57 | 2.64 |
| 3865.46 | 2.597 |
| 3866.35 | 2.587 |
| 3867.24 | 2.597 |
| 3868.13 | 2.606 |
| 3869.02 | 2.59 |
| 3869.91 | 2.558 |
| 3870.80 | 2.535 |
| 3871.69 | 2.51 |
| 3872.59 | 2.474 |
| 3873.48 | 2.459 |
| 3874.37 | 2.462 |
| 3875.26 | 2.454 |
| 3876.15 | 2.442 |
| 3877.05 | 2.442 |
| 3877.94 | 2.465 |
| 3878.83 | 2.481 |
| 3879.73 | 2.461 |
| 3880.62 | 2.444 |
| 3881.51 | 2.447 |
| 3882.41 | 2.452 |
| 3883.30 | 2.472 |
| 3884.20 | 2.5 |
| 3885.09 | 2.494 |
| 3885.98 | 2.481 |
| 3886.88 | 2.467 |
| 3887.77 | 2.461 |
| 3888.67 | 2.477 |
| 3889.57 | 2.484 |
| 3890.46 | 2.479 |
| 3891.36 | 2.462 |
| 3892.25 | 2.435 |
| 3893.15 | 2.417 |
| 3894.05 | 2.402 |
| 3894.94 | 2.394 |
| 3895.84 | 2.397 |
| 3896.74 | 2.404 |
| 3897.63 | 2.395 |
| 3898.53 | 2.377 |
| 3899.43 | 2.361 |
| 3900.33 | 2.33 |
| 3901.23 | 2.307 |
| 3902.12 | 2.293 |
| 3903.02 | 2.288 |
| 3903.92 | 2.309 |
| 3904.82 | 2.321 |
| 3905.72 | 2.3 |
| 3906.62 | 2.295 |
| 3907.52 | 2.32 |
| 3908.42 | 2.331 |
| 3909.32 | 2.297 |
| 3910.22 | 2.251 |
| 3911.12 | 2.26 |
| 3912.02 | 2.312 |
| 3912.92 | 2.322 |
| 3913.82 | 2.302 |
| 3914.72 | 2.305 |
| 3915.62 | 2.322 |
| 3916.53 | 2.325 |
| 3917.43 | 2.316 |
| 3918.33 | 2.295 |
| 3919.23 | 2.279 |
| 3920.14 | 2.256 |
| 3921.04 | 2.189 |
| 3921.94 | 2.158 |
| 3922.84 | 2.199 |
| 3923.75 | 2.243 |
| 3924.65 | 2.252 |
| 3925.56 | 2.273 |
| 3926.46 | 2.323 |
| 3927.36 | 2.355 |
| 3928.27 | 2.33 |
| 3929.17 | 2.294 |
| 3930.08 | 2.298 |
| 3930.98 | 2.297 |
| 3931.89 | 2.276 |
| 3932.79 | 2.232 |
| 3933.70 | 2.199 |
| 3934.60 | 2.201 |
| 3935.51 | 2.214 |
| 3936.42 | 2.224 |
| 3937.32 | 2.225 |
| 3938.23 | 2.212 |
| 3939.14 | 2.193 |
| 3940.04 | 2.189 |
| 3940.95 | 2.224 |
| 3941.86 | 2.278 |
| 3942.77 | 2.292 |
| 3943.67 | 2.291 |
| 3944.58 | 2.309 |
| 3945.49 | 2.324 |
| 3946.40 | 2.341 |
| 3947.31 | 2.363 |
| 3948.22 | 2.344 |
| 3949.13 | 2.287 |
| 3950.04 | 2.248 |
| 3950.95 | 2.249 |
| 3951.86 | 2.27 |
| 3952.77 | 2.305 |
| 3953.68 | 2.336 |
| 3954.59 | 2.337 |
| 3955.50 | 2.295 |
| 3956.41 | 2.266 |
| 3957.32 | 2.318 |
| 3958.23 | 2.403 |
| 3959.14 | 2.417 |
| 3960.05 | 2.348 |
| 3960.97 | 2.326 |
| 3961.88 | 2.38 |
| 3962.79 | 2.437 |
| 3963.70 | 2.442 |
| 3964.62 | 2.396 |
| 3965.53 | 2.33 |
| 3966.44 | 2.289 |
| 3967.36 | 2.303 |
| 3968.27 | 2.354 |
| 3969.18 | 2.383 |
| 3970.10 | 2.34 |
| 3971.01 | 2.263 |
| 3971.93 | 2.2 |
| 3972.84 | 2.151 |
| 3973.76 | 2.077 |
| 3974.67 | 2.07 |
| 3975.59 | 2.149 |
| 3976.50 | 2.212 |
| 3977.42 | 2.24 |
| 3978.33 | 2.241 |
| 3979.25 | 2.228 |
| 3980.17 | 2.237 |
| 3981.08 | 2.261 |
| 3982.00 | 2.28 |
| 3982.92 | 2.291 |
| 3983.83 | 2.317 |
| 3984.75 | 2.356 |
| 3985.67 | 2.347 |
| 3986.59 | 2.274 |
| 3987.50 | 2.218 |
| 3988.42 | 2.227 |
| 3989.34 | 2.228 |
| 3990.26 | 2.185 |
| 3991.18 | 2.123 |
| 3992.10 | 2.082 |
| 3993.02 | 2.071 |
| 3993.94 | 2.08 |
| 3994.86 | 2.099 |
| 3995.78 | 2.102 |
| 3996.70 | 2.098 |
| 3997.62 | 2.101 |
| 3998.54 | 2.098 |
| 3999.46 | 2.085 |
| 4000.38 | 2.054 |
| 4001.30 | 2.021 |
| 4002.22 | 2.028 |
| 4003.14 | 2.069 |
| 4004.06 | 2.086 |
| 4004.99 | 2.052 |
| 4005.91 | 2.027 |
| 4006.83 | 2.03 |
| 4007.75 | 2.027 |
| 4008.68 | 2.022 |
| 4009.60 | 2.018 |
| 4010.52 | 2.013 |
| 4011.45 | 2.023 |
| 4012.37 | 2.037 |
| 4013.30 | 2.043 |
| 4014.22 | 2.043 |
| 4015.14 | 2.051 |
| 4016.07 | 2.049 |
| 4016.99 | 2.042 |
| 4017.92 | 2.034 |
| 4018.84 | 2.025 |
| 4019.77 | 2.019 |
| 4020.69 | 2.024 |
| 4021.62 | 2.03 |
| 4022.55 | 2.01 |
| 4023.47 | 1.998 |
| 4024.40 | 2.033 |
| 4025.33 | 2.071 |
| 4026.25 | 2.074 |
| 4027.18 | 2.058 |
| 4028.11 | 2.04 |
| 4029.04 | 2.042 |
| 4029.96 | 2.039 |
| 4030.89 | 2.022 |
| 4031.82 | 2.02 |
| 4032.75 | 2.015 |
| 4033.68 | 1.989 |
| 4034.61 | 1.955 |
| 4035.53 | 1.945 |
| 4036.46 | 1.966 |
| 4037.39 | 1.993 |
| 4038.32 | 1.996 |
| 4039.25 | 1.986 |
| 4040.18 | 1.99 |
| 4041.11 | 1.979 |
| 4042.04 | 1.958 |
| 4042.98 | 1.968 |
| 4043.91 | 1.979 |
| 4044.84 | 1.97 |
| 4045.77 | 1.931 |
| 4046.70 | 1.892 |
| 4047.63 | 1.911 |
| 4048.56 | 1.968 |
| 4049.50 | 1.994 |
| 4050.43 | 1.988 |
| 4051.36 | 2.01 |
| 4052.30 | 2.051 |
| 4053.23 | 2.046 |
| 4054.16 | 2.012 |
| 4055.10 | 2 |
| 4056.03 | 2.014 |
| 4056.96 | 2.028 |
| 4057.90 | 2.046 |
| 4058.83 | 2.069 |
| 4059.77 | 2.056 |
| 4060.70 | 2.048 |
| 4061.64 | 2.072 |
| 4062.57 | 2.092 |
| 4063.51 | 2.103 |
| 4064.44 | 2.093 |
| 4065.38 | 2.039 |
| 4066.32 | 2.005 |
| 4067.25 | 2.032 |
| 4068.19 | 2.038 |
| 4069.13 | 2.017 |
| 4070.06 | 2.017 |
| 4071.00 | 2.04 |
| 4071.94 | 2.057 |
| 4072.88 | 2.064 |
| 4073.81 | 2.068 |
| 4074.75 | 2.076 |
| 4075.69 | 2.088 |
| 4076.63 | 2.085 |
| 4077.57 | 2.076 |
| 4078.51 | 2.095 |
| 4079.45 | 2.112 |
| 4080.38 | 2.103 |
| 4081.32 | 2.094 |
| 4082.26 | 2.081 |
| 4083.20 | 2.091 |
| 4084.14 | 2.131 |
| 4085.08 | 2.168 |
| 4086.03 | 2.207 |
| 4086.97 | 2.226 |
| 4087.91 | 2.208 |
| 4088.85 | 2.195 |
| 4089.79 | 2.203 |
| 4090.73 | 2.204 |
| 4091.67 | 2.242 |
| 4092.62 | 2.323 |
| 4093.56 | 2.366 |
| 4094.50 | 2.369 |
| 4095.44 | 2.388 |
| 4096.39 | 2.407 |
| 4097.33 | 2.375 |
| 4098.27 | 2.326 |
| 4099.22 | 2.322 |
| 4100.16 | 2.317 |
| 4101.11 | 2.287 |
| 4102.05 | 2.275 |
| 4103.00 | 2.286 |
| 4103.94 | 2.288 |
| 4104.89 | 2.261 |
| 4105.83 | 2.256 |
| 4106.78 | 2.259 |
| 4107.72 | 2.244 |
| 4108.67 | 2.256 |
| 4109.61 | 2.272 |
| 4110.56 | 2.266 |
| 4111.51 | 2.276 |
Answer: 0.91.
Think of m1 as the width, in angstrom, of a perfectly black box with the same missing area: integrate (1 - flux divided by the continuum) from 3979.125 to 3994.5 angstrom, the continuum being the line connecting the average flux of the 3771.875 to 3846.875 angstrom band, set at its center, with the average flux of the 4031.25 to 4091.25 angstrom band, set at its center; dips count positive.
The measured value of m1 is -0.3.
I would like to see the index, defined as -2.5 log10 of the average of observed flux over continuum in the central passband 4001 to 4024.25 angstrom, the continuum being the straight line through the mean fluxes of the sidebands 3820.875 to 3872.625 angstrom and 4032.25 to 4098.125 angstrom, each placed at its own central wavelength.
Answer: 0.08 mag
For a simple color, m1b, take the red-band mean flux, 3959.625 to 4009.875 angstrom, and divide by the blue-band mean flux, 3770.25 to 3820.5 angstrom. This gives 0.88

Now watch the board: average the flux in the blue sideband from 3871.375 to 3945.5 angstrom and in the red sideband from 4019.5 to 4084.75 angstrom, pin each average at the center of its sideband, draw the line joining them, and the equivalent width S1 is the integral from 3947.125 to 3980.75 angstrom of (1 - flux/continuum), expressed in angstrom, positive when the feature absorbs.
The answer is -1.08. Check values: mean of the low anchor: 2.34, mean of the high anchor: 2.03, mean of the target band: 2.29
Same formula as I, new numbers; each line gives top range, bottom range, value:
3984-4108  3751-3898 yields 0.93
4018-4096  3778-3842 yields 0.95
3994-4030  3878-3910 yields 0.91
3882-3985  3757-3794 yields 0.96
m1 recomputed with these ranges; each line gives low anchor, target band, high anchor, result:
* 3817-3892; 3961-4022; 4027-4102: 1.9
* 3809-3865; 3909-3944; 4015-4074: 0.3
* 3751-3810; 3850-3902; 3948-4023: -2.0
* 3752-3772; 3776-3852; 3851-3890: 4.1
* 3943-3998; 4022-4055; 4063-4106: 3.2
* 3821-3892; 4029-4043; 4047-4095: 1.1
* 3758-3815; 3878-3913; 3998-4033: -1.3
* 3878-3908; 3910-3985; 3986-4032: -1.2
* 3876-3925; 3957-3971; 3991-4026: -1.2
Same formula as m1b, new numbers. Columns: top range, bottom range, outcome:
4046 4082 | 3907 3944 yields 0.90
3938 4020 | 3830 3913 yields 0.89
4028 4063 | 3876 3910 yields 0.83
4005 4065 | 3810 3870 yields 0.81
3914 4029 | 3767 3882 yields 0.88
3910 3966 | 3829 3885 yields 0.91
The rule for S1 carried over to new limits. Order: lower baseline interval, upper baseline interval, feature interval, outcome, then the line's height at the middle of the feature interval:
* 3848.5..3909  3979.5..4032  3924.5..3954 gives 0.20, 2.29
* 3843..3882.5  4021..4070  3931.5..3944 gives 0.43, 2.31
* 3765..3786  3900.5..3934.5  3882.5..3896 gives -0.61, 2.35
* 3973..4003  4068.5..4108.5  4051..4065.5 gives 0.93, 2.19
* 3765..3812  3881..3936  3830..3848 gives -0.29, 2.44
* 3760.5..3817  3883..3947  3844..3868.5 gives -1.22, 2.42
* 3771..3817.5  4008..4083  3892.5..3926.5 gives -0.44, 2.28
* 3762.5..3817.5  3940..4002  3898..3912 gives 0.24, 2.35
